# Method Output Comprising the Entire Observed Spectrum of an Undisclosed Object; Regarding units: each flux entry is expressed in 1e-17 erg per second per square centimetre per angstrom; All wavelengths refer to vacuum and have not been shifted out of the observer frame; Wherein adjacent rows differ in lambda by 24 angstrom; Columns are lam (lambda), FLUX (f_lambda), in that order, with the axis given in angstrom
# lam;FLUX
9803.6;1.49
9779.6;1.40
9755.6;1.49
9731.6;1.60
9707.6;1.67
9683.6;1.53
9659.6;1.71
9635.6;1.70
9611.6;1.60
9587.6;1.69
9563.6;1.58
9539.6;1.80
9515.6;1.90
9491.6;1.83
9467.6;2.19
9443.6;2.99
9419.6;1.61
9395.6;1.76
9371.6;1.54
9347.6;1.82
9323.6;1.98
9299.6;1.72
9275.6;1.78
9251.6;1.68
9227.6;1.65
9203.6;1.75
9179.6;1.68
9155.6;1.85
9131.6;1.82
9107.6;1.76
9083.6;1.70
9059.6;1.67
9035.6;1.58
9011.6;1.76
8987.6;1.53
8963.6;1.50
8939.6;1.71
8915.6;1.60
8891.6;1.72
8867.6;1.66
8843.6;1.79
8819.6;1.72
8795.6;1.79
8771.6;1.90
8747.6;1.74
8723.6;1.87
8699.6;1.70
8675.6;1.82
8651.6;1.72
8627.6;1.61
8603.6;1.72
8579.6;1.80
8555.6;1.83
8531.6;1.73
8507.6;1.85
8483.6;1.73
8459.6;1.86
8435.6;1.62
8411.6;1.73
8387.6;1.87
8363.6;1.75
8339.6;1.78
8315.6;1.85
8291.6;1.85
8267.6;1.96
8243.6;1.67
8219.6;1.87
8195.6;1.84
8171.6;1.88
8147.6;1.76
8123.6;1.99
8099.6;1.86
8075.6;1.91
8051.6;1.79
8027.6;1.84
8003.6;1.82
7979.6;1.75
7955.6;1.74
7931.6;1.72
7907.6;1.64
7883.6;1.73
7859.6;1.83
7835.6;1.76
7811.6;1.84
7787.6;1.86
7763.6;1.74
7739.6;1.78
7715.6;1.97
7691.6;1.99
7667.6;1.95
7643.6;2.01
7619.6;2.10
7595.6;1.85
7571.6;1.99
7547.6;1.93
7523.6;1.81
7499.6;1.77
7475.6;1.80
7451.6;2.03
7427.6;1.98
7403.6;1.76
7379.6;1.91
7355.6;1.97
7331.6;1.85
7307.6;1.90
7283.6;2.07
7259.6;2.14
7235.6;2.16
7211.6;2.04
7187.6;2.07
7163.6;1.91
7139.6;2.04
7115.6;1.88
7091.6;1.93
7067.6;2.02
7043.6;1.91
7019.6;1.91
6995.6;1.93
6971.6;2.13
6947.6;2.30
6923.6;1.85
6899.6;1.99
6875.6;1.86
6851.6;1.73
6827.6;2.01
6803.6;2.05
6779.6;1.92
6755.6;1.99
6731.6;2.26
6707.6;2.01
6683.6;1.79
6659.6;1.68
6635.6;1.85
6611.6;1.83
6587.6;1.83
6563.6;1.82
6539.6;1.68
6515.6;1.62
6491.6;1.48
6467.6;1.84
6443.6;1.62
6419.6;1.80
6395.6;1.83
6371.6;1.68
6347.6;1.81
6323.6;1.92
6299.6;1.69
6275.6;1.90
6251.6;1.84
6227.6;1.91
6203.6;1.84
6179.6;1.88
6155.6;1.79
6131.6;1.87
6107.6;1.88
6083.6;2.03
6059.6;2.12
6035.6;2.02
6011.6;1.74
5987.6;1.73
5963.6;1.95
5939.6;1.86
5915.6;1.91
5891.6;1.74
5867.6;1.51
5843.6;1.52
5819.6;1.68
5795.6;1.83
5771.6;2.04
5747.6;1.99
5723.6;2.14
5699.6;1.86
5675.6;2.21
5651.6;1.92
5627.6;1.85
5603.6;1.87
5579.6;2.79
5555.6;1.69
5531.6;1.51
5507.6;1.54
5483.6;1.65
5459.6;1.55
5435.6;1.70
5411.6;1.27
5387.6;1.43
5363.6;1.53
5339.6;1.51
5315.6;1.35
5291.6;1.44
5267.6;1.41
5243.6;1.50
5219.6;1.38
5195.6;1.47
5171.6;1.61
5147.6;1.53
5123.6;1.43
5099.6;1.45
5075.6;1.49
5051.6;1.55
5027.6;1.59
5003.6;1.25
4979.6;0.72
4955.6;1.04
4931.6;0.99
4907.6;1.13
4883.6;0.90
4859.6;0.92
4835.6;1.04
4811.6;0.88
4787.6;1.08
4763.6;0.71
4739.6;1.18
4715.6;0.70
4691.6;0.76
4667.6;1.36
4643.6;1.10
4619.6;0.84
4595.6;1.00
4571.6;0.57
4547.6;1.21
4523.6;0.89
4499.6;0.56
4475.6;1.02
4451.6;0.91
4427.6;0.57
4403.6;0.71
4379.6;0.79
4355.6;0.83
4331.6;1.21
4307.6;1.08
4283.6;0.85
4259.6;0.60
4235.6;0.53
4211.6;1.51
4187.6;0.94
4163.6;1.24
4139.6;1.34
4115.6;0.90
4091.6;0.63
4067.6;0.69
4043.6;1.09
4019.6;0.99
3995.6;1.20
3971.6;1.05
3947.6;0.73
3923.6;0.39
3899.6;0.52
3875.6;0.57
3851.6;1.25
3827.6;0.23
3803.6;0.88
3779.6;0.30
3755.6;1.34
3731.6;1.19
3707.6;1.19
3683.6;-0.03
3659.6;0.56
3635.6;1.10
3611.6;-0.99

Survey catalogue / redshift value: 0.256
